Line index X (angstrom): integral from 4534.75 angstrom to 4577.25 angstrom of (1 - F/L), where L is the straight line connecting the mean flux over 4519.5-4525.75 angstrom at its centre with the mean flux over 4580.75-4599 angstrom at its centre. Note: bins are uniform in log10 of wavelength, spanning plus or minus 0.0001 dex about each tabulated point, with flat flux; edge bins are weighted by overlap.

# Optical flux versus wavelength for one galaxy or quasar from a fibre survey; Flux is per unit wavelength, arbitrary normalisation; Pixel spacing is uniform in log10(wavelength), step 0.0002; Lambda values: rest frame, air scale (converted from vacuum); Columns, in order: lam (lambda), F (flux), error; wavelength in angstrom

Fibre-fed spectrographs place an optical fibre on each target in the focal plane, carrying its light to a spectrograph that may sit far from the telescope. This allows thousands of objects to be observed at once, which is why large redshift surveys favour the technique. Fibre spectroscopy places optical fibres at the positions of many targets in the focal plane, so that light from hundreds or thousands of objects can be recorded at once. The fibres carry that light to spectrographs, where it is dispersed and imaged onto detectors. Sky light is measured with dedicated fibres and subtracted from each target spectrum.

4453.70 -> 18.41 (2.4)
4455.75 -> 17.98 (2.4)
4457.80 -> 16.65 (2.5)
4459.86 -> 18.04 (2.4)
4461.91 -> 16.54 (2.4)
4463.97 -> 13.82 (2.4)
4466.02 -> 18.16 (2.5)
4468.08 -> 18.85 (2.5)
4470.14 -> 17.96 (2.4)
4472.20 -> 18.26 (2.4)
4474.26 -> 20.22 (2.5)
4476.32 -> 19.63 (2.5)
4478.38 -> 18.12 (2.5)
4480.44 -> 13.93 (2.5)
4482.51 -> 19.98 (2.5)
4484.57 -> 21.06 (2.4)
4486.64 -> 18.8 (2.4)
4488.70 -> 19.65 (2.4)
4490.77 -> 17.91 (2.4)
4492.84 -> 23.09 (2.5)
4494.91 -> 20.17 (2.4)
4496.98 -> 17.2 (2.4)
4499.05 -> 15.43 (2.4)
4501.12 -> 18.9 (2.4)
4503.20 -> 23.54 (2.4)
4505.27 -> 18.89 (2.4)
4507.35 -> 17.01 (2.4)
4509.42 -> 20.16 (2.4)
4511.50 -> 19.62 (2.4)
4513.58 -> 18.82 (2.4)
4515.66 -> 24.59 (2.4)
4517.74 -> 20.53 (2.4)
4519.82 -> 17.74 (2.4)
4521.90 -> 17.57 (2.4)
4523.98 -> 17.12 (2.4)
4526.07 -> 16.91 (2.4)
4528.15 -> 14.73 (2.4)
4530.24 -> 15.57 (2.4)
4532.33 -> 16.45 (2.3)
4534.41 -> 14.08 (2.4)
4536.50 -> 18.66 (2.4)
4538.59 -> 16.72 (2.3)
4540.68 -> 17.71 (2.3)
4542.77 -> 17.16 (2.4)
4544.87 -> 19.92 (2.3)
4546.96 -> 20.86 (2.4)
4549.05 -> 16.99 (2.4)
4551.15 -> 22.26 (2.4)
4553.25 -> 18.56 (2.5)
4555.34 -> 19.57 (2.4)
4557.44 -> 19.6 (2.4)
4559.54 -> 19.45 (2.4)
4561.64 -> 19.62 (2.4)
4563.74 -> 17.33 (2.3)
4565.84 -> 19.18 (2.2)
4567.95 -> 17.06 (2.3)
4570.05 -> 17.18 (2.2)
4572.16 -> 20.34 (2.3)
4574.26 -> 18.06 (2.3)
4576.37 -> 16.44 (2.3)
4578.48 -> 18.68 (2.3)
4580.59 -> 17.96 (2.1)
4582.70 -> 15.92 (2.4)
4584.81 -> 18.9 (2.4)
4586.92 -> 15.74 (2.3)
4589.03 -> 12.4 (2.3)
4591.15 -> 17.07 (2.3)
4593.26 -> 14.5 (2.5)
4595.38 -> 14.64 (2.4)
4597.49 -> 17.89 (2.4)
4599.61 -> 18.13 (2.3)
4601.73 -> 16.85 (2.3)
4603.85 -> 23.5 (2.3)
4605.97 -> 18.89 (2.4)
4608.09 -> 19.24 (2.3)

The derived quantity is -4.7 angstrom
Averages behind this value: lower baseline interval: 17.4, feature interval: 18.6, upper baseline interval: 16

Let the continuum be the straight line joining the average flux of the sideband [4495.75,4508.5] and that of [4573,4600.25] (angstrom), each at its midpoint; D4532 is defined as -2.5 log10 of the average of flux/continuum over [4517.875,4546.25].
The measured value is 0.05 mag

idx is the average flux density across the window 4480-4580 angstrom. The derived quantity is 18.6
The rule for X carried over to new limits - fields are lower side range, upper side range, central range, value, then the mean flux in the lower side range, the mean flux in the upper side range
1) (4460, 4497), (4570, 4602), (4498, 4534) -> -0.8 angstrom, 18.5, 16.9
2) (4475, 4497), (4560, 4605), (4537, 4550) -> -0.1 angstrom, 19.2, 17.5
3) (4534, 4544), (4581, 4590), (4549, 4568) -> -2.9 angstrom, 17.1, 15.9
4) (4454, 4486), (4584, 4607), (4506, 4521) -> -1.8 angstrom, 18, 17.1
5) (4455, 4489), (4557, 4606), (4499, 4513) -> -1.1 angstrom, 18.1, 17.7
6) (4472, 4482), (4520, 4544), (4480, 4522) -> -4.6 angstrom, 18.1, 16.7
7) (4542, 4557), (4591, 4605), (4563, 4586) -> 0.7 angstrom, 19.4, 17.6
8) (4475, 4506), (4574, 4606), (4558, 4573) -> -0.8 angstrom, 19.1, 17.1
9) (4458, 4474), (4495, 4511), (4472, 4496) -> -1.5 angstrom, 17.5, 18.8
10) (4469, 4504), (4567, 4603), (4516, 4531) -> 0.6 angstrom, 19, 17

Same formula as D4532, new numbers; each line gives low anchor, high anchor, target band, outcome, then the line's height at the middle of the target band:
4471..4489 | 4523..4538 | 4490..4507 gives -0.08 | 17.9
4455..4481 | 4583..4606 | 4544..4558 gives -0.14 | 17.2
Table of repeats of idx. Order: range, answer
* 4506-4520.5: 19.8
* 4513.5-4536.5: 17.6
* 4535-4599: 17.8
